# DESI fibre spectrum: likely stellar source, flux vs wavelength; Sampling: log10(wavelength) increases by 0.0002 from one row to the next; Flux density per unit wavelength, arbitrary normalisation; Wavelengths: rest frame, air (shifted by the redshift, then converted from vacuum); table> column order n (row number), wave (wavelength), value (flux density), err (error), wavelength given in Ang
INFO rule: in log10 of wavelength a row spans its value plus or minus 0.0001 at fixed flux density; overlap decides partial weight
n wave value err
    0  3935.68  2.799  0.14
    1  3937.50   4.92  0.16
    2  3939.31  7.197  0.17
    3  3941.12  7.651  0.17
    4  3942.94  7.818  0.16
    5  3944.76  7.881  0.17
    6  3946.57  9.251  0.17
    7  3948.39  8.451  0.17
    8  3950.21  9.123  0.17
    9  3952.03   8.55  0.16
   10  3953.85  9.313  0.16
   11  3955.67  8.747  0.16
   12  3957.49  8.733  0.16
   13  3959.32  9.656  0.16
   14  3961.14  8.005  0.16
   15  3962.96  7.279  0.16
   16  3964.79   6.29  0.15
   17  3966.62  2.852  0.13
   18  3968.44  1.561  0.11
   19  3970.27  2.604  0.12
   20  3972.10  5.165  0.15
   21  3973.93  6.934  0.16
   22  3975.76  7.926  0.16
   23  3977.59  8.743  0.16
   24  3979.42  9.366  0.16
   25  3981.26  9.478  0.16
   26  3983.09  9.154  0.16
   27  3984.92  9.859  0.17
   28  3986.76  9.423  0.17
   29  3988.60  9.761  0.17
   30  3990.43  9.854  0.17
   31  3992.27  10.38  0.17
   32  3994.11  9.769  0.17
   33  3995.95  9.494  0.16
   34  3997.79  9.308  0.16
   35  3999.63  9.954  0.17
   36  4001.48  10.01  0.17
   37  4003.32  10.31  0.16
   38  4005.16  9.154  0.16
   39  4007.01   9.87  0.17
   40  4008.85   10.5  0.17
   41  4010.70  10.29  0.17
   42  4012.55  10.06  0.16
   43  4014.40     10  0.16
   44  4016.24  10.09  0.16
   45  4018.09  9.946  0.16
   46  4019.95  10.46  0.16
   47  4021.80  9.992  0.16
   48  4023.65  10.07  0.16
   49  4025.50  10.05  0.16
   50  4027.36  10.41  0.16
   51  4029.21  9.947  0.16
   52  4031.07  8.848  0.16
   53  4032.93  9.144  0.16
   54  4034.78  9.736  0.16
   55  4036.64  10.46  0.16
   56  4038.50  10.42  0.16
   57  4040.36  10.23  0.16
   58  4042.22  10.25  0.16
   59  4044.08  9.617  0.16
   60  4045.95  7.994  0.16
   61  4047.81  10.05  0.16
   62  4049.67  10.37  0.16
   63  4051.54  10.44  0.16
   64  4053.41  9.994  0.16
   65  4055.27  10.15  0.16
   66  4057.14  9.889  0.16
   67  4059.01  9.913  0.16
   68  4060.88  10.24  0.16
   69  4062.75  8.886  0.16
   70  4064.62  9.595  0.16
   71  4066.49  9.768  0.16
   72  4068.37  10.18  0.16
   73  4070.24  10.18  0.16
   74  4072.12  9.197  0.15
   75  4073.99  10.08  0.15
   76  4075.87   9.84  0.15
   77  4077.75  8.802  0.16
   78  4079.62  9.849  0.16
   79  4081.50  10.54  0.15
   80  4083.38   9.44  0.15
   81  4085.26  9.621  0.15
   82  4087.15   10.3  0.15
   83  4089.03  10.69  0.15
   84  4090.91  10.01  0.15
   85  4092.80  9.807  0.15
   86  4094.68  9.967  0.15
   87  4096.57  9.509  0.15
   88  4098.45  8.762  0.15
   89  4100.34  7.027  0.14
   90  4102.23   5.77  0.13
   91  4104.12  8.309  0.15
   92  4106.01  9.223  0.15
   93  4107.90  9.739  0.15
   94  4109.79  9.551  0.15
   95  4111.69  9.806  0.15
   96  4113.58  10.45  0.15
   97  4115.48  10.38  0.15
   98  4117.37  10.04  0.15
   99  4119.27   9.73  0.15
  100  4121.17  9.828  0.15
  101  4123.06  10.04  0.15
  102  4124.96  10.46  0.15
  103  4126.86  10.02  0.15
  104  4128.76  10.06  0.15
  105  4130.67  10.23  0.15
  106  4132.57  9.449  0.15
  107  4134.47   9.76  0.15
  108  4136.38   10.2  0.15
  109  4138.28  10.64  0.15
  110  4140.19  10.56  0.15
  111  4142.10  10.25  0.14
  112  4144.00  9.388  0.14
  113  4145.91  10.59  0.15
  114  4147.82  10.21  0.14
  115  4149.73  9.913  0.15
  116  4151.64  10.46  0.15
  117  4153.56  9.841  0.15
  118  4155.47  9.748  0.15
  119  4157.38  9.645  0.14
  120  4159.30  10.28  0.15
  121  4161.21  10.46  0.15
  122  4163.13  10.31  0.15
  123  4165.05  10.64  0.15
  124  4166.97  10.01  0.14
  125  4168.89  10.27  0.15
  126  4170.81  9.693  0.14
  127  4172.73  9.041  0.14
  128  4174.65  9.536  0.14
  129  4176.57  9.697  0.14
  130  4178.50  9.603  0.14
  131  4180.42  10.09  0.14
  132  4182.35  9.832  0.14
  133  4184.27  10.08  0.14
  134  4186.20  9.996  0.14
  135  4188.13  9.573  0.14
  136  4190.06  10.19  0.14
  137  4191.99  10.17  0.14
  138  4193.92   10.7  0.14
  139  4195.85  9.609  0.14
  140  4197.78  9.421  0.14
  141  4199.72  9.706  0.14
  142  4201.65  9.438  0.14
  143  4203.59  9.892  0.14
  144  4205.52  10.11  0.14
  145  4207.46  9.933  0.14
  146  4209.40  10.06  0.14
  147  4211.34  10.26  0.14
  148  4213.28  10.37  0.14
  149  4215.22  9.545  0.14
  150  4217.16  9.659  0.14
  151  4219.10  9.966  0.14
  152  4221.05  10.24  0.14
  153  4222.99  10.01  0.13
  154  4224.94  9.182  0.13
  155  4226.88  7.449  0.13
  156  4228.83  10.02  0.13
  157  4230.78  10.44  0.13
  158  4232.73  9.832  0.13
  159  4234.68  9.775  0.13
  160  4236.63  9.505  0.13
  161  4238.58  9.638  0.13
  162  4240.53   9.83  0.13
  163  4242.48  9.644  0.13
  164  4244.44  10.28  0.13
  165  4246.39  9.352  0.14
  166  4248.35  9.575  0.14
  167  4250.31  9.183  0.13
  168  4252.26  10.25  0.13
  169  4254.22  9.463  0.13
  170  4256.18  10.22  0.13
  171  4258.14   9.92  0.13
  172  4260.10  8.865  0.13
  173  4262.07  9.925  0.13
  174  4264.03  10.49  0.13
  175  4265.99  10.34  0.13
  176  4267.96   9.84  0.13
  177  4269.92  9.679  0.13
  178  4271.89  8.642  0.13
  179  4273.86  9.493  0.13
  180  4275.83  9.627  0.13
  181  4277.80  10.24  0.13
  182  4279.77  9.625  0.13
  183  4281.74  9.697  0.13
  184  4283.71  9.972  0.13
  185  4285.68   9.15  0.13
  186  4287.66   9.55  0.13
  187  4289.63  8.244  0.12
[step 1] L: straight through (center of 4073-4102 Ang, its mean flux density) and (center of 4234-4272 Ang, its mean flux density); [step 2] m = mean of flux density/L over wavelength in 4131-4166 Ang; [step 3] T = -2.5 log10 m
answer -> -0.06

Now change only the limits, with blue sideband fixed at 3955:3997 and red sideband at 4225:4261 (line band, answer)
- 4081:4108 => -0.07 mag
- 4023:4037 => -0.19 mag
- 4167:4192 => -0.07 mag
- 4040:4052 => -0.18 mag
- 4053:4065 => -0.17 mag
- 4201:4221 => -0.06 mag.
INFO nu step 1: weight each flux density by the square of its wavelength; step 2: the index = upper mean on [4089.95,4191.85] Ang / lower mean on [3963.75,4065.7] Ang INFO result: 1.1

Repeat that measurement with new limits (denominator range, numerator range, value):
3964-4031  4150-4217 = 1.23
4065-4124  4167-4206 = 1.08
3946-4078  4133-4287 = 1.18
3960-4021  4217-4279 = 1.27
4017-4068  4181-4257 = 1.08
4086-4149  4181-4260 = 1.06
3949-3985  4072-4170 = 1.43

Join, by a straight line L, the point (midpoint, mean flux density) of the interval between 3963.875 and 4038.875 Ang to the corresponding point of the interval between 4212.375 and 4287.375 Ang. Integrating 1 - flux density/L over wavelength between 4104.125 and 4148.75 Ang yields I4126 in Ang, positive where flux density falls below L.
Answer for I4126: -3.1 Ang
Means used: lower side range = 8.96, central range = 9.99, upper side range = 9.71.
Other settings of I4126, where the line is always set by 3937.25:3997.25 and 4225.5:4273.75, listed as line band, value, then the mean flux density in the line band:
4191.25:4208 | -0.93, 9.88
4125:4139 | -1.74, 10.1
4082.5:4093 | -1.58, 9.99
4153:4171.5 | -1.95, 10.1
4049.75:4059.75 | -1.90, 10.1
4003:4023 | -4.41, 10.1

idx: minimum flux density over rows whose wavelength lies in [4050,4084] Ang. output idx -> 8.802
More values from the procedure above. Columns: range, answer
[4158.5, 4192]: 9.041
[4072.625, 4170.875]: 5.77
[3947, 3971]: 1.561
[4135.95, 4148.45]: 9.388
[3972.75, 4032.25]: 6.934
